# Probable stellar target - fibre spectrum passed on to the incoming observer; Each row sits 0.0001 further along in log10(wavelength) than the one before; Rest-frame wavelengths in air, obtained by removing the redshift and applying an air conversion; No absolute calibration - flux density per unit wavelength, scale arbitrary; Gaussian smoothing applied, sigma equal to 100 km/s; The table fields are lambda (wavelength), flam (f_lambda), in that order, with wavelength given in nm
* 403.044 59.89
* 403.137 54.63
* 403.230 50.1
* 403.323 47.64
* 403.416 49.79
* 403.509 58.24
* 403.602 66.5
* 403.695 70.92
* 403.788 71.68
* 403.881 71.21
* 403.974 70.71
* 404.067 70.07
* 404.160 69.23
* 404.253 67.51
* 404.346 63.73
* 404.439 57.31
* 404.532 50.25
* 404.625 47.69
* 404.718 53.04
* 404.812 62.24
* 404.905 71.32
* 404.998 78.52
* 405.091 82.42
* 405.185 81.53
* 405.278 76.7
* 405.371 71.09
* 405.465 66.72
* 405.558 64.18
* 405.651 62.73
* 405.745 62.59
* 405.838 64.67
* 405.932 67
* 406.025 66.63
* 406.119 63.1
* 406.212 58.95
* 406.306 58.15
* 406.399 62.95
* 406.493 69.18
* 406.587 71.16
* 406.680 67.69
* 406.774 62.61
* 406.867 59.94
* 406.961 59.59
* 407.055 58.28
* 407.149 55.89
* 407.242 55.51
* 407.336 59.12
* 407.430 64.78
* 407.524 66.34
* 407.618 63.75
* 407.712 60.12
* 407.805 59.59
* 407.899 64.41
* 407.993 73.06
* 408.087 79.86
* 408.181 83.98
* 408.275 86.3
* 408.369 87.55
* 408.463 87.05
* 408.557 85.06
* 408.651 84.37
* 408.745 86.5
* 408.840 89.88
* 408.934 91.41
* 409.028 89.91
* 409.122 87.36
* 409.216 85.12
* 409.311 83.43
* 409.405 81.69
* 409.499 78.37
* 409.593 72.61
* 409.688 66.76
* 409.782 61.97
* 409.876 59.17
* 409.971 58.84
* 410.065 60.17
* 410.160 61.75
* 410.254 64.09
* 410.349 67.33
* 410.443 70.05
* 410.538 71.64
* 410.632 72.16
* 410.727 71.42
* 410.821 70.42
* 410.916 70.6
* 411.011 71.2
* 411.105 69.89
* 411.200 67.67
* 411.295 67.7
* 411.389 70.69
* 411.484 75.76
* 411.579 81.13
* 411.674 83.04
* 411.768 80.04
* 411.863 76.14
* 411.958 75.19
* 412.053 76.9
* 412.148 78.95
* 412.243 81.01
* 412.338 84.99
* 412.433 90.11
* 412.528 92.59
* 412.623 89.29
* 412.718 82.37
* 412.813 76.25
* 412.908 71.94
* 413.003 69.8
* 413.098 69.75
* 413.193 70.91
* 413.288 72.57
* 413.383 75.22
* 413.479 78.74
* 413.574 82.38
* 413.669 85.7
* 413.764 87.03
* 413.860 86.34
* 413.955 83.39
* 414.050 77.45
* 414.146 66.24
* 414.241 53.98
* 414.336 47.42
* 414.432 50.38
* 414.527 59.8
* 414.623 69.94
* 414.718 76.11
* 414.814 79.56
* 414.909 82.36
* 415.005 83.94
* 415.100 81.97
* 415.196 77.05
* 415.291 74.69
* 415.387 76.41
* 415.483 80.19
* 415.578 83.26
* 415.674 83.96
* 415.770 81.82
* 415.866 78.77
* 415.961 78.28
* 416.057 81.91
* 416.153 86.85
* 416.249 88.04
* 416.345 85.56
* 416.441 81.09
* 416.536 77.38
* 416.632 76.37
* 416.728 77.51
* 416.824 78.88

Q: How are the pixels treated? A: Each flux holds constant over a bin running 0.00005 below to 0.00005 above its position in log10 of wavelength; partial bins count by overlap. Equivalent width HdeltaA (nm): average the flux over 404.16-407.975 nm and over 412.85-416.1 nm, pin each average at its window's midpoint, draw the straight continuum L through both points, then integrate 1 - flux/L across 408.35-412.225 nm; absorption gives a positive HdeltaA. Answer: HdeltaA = -0.32 nm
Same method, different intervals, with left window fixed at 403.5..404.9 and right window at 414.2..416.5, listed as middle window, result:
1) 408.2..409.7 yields -0.33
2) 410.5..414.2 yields -0.22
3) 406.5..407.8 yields 0.10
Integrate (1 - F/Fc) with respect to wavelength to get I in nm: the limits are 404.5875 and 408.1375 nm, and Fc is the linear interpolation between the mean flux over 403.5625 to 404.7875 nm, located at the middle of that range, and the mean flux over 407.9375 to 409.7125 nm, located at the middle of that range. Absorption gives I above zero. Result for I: 0.37 nm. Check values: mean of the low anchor 63.8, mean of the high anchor 83.3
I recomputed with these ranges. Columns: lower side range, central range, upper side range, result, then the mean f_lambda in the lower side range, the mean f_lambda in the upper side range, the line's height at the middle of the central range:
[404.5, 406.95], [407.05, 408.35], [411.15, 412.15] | 0.03 nm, 65.5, 75.6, 68.9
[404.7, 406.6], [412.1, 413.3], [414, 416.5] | -0.10 nm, 67.5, 75.7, 73.5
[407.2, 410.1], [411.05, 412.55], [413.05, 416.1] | -0.06 nm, 74.7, 75.5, 75.2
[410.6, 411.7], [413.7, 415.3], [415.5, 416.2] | 0.13 nm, 72.4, 82.1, 79.3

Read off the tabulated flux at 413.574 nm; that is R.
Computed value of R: 82.38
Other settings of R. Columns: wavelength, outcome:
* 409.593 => 72.61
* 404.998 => 78.52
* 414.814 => 79.56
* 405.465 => 66.72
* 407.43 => 64.78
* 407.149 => 55.89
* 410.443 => 70.05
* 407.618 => 63.75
